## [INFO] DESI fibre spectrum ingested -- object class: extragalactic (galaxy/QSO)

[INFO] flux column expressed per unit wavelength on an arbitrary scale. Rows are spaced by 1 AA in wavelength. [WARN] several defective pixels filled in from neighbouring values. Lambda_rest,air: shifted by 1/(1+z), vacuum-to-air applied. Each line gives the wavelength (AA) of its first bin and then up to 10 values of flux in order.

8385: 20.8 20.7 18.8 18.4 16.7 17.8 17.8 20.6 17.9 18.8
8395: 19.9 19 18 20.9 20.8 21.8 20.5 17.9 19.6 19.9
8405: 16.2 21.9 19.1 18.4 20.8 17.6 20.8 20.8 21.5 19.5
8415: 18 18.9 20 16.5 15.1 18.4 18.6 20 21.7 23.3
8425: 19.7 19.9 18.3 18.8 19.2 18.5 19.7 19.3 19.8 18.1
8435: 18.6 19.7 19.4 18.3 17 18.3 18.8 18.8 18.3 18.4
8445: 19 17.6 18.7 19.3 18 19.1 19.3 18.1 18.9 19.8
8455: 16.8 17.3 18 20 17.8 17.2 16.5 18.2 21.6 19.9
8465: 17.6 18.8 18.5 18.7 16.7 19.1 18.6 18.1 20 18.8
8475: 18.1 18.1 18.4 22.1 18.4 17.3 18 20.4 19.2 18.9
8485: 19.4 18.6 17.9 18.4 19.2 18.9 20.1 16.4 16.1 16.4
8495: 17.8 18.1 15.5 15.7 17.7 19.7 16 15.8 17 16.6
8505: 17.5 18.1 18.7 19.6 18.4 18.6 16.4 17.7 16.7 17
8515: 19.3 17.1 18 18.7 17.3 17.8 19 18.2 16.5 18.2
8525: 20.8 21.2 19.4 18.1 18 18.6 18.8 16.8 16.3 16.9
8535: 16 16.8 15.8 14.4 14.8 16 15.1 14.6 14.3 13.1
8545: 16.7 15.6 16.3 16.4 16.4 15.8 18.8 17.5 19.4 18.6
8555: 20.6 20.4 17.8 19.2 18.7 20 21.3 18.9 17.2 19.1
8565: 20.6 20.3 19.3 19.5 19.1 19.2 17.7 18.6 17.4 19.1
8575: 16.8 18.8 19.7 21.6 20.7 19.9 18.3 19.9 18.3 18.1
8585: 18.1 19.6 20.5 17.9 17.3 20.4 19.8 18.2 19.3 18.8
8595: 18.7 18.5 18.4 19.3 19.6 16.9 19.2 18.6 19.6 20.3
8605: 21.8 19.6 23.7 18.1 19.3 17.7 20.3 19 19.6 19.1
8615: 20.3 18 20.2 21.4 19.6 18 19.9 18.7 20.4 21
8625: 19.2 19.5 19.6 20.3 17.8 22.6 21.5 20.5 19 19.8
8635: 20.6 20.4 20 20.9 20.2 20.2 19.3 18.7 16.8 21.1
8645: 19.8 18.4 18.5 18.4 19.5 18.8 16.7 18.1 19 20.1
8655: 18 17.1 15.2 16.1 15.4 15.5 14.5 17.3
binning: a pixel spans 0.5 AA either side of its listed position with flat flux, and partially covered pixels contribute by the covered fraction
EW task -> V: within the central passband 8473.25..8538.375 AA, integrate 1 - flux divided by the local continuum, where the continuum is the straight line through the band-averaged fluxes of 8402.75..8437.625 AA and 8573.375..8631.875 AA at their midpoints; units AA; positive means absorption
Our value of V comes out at 4.7 AA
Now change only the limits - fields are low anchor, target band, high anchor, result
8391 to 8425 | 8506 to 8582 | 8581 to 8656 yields 5.4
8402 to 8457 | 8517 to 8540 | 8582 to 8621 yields 1.8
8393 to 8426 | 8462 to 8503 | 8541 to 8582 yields 1.3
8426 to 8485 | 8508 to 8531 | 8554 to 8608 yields 0.8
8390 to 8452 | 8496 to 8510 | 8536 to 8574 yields 0.6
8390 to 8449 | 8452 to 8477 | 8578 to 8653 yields 1.0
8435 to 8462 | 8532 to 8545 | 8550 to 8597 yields 2.3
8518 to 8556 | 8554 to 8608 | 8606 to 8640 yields -1.9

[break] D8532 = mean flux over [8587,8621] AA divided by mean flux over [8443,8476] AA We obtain 1.04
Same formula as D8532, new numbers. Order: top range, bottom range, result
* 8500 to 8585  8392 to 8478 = 0.95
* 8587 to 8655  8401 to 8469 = 1.03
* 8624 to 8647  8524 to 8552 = 1.18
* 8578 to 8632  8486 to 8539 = 1.10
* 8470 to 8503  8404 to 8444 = 0.95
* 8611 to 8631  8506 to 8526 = 1.09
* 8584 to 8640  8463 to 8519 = 1.08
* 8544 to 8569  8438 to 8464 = 1.00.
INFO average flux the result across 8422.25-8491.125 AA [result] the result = 18.8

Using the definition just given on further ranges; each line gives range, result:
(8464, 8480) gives 18.7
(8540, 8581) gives 18.2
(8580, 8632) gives 19.4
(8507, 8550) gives 17.2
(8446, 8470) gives 18.5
